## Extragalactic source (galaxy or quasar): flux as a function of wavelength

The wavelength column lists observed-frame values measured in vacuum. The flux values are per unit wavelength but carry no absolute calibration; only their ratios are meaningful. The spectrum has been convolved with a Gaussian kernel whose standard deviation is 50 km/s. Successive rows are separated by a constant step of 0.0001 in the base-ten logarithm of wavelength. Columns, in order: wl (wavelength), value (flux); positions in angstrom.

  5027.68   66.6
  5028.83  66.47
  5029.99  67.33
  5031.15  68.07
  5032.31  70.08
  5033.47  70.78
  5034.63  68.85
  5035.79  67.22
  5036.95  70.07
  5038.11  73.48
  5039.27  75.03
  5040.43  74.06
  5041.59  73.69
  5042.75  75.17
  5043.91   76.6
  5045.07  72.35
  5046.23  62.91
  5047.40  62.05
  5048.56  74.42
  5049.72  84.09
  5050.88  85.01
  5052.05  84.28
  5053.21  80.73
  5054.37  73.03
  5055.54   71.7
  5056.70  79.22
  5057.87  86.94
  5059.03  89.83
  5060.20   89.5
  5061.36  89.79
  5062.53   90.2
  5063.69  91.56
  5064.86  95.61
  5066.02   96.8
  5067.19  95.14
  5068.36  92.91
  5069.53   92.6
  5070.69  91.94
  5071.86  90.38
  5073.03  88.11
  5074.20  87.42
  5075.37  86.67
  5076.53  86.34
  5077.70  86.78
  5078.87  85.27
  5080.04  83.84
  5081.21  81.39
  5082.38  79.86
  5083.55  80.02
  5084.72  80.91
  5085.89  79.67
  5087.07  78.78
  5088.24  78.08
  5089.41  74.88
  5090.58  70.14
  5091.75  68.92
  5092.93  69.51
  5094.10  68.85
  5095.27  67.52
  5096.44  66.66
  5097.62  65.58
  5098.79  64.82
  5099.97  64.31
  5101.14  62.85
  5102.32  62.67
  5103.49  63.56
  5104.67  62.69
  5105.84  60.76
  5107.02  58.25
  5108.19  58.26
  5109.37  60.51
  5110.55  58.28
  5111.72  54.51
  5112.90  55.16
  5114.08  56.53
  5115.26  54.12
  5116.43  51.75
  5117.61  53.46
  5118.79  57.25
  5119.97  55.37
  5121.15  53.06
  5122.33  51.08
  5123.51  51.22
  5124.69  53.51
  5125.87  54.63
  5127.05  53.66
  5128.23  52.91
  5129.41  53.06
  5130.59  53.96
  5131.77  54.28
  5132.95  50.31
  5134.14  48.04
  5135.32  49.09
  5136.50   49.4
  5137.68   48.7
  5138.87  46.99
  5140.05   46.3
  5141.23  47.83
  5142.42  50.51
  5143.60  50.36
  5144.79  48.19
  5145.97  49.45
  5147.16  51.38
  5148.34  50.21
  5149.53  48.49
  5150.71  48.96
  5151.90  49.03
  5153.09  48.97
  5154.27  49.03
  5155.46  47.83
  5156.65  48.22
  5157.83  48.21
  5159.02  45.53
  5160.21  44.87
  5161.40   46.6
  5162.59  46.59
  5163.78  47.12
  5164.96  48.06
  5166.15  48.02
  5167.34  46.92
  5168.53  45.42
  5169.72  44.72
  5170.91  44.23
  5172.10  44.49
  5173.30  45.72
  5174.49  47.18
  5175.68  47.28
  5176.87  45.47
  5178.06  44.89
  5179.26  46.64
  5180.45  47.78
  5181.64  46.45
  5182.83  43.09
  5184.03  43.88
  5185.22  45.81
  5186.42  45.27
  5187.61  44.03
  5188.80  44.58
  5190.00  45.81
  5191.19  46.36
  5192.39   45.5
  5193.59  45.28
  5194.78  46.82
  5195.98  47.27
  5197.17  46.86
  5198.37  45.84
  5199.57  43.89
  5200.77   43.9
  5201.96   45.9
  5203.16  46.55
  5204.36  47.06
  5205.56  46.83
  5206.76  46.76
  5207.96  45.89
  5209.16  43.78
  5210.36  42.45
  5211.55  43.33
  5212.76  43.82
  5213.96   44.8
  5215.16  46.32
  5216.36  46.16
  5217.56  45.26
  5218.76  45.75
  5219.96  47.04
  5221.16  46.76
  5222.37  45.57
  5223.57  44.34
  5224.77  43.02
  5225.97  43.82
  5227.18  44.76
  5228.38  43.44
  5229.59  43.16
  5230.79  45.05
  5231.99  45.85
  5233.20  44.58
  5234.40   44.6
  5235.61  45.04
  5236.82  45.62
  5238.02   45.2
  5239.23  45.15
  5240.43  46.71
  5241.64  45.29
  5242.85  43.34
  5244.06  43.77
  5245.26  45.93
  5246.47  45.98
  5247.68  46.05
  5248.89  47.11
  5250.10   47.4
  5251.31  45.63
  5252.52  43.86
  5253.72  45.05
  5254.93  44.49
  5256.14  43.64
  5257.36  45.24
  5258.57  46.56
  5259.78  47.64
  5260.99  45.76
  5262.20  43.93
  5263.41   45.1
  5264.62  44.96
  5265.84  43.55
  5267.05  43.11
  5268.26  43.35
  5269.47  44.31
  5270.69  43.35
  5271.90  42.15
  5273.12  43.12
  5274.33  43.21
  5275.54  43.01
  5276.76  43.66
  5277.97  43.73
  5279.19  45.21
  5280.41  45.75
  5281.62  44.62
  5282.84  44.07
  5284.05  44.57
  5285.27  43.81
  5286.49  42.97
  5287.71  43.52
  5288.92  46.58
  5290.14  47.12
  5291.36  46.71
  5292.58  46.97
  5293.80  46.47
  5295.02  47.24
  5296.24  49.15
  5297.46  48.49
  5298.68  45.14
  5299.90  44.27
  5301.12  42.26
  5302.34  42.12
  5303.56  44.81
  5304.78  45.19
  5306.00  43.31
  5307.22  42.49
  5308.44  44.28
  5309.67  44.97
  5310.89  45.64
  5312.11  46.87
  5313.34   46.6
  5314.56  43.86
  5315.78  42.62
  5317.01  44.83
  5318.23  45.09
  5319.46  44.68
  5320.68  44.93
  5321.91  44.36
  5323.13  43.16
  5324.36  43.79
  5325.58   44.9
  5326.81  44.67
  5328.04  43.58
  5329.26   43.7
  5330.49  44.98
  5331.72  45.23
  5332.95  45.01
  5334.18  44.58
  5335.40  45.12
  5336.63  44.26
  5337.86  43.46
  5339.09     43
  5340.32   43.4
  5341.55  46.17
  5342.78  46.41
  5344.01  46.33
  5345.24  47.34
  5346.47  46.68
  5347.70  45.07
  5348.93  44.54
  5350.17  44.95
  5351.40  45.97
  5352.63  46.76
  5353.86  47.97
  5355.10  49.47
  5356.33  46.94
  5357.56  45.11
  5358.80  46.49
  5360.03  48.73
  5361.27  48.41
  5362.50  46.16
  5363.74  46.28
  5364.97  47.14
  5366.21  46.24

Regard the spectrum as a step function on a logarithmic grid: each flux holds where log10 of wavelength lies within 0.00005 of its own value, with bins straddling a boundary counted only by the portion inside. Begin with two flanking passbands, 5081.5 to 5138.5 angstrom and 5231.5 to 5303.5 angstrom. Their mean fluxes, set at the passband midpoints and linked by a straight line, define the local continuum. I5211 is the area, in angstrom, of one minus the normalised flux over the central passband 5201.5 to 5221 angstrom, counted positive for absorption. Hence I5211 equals 2.0 angstrom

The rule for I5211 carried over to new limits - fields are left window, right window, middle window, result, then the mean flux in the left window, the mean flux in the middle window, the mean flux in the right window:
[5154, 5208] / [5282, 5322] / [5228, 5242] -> 0.19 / 46.1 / 45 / 45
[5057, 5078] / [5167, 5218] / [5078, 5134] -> 9.97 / 90.4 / 63.3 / 45.5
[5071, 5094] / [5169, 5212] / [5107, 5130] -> 4.75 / 80.7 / 54.7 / 45.5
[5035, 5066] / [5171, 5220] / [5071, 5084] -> -2.22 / 79.1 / 85.3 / 45.5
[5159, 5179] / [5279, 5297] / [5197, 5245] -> 0.87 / 46.1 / 45.1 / 45.7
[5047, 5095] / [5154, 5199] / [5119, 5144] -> 4.28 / 83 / 51.3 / 46.1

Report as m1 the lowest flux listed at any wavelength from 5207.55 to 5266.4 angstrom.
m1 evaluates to 42.45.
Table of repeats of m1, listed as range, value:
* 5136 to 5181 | 44.23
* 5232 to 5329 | 42.12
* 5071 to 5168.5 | 44.87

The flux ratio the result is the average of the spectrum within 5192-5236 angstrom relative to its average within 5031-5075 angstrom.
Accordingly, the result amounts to 0.6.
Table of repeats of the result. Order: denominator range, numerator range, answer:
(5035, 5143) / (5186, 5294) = 0.65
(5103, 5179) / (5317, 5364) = 0.90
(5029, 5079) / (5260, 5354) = 0.56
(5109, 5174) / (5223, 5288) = 0.89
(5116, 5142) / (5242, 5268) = 0.87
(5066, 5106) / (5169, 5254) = 0.59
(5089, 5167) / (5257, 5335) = 0.82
